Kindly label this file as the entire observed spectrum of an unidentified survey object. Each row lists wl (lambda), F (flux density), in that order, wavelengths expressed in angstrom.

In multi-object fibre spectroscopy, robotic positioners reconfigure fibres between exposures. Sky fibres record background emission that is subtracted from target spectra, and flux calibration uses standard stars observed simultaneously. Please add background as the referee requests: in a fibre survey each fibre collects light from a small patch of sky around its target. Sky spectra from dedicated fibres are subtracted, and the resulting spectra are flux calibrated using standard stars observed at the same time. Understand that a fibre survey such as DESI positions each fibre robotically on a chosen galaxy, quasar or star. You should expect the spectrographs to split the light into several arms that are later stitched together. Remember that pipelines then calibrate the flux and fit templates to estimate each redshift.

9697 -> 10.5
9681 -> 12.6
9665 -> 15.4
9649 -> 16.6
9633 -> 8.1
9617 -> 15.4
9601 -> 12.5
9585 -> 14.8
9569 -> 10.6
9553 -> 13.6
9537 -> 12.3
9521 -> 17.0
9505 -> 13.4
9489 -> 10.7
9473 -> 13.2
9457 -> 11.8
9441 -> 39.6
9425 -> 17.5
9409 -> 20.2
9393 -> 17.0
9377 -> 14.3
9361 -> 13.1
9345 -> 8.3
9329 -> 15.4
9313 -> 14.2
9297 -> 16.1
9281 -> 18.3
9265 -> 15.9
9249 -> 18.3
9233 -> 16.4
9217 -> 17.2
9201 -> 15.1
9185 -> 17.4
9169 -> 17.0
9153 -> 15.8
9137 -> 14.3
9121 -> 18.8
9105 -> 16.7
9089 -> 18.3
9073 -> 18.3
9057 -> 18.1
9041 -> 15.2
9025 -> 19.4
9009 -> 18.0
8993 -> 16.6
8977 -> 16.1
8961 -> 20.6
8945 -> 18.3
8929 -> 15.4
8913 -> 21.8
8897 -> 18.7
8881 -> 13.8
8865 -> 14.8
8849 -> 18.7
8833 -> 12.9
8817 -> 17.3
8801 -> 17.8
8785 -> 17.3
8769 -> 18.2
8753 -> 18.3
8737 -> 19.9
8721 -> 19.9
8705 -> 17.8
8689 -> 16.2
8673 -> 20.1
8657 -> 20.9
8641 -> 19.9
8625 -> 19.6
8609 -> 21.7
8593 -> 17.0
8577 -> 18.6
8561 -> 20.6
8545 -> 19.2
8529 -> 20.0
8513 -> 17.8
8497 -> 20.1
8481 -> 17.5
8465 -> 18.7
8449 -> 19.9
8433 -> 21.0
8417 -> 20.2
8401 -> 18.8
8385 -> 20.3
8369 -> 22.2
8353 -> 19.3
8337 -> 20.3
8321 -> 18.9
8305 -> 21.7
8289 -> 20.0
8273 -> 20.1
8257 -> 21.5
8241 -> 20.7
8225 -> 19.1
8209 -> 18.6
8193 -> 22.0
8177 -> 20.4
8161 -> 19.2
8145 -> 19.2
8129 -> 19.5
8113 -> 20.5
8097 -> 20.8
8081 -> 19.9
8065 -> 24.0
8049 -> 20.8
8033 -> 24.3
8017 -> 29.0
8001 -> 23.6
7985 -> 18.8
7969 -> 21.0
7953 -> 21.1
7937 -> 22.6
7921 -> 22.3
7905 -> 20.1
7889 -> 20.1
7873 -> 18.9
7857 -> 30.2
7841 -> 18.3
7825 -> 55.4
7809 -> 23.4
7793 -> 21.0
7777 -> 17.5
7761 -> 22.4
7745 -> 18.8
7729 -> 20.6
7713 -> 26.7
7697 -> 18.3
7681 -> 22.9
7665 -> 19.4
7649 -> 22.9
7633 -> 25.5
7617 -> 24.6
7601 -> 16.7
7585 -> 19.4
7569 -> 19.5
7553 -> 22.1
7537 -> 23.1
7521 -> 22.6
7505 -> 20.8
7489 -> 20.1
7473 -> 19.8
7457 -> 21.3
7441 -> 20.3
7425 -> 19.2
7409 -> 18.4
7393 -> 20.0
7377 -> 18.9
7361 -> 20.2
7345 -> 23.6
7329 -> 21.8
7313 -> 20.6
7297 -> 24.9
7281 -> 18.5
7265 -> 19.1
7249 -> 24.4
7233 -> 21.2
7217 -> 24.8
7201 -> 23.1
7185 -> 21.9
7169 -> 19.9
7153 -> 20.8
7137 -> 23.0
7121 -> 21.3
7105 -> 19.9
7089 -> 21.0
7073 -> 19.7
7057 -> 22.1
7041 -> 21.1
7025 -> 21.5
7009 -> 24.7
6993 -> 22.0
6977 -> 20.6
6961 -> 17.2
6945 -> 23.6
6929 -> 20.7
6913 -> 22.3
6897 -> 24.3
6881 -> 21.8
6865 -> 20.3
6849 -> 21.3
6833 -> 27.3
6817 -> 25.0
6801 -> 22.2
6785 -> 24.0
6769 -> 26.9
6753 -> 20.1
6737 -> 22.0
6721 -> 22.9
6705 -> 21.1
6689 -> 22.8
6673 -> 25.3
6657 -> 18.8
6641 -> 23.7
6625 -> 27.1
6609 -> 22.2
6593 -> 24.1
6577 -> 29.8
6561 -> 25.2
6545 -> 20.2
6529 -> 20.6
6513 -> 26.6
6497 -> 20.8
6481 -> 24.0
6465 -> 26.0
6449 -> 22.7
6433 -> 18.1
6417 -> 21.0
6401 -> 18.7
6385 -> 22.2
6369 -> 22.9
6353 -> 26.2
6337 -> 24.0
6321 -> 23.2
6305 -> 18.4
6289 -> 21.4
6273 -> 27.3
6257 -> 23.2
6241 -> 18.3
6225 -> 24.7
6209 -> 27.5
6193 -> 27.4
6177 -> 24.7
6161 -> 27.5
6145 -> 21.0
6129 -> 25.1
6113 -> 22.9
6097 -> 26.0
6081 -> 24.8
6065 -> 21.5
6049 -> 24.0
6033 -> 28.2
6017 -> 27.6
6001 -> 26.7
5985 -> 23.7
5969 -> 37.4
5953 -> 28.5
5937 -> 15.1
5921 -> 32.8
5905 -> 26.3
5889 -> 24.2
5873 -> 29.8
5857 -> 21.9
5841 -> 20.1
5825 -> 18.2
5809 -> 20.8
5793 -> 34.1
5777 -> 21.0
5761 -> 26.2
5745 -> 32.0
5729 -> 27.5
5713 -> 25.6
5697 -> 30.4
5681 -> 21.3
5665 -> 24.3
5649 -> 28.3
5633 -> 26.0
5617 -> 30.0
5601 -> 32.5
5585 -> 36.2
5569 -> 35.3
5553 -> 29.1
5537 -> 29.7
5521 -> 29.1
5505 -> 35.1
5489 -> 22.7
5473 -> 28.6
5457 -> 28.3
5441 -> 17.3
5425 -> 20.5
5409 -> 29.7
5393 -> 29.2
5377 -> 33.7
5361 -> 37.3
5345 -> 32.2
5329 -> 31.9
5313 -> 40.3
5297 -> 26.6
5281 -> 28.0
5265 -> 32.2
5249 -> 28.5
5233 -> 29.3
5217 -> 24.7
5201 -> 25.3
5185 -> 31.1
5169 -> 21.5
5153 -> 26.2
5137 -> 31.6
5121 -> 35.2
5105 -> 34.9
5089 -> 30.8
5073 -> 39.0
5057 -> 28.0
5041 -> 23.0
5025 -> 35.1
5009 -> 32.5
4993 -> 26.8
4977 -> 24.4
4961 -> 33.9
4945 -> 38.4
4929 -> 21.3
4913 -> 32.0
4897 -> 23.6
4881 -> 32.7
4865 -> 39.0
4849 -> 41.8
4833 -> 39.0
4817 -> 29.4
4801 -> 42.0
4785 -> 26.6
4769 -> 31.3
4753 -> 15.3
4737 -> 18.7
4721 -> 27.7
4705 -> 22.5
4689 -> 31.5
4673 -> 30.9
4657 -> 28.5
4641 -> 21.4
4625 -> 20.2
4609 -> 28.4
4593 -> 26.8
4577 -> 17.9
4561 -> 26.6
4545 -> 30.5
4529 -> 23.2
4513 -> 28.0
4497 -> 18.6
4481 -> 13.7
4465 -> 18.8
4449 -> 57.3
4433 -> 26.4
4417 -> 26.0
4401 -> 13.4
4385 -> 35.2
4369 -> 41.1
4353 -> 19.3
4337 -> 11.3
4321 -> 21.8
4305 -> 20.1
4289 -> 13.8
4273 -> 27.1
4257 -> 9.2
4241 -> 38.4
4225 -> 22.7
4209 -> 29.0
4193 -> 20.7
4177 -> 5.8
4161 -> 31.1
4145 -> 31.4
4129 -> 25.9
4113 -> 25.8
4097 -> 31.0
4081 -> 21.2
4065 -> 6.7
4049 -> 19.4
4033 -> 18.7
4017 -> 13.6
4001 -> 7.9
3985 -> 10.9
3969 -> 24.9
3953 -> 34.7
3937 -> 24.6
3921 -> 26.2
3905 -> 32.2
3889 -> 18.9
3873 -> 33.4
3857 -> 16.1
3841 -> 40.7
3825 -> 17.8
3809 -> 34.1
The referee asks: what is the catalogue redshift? 0.19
